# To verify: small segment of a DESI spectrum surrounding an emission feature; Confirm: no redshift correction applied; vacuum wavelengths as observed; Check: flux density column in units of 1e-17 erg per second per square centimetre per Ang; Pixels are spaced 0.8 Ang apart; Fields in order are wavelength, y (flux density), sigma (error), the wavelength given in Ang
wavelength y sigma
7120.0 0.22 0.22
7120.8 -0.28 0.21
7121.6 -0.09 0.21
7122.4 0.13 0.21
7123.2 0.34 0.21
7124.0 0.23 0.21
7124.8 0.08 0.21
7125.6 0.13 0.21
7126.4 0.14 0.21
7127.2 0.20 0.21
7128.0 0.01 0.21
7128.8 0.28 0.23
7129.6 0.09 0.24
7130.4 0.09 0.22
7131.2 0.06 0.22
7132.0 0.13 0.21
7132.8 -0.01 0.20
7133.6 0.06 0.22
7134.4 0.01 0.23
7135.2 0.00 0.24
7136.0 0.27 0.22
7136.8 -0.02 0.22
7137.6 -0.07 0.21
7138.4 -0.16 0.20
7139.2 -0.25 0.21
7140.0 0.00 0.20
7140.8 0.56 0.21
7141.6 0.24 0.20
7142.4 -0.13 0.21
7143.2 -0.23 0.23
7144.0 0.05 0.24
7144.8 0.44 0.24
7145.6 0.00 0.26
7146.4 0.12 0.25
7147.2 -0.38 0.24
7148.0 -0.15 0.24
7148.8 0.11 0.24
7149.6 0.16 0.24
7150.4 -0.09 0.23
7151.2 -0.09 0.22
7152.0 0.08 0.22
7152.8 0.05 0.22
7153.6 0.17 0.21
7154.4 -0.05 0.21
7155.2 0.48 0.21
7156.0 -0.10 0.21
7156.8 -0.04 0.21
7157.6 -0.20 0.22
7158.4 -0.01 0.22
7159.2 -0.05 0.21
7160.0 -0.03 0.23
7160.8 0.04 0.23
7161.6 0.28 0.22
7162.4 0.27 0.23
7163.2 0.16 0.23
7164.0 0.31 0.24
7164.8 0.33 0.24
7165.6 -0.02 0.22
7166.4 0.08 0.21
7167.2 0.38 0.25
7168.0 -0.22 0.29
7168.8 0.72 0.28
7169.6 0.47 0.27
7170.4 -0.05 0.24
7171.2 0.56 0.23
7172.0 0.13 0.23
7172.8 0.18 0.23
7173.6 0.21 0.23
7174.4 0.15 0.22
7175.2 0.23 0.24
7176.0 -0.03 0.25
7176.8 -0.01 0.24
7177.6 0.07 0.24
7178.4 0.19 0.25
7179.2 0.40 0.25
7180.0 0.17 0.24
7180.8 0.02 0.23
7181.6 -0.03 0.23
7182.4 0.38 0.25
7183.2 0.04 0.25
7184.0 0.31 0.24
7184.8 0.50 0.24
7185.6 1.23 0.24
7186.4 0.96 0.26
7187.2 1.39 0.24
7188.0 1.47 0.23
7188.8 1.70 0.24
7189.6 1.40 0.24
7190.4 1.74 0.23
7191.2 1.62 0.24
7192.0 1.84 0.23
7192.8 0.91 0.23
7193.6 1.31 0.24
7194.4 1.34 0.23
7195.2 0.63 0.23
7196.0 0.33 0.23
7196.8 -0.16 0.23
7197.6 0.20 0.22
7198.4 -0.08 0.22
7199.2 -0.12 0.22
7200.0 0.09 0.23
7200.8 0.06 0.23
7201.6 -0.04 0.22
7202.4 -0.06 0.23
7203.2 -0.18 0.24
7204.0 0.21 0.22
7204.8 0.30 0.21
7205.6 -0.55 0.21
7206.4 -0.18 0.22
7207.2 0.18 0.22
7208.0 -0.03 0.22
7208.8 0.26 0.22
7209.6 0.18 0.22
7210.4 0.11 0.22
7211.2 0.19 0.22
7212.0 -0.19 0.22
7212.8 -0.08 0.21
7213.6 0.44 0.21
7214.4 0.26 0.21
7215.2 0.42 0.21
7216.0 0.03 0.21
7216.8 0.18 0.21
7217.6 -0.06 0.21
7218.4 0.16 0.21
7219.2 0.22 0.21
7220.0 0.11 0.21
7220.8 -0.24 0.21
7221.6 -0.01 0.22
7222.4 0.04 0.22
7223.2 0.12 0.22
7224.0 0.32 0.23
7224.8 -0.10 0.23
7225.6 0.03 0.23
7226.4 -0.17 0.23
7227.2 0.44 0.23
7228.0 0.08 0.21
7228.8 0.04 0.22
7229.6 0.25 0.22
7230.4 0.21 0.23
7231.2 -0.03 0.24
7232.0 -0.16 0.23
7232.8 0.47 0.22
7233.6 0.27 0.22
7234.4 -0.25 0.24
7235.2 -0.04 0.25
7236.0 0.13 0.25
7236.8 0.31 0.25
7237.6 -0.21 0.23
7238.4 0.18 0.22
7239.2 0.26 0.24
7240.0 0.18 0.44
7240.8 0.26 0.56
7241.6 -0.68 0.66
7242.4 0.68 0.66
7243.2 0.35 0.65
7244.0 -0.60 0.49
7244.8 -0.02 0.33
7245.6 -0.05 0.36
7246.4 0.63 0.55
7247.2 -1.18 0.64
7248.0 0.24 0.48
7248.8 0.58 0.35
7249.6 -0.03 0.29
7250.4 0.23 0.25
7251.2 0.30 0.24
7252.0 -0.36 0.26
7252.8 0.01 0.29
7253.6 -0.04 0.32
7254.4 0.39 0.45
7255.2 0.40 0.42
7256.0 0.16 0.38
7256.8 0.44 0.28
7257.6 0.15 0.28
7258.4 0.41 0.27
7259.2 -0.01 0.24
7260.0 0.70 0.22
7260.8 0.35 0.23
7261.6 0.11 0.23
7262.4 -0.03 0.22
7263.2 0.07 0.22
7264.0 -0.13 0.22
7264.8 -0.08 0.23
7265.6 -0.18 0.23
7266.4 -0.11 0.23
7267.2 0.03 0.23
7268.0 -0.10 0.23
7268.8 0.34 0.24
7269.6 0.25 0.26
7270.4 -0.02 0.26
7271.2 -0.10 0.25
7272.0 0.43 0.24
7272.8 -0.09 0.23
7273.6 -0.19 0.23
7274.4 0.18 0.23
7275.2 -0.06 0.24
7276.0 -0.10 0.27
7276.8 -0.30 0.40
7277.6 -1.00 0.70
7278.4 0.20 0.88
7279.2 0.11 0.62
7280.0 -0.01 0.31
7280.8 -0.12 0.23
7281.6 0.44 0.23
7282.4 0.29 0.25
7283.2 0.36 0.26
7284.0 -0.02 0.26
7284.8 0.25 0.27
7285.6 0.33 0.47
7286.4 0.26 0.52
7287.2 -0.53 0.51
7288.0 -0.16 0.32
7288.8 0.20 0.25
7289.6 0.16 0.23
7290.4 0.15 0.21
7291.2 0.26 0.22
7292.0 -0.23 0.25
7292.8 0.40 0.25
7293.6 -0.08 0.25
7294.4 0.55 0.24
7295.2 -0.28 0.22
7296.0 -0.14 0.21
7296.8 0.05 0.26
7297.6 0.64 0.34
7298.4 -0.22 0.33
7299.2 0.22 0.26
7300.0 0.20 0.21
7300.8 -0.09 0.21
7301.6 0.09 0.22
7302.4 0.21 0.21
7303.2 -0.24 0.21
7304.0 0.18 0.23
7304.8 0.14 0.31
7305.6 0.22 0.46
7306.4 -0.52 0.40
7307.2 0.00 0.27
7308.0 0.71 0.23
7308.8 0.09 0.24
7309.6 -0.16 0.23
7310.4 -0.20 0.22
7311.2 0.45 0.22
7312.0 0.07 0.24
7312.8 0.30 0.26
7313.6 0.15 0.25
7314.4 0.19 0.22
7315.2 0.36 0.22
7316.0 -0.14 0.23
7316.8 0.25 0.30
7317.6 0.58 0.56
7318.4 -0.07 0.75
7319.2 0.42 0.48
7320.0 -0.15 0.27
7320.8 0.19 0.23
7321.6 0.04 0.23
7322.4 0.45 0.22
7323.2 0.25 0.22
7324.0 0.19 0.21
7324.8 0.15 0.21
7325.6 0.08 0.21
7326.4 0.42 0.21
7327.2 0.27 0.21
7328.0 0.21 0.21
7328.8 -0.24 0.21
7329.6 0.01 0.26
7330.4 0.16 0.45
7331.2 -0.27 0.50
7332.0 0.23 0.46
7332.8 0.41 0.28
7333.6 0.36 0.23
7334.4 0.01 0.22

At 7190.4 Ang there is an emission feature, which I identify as [O II]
